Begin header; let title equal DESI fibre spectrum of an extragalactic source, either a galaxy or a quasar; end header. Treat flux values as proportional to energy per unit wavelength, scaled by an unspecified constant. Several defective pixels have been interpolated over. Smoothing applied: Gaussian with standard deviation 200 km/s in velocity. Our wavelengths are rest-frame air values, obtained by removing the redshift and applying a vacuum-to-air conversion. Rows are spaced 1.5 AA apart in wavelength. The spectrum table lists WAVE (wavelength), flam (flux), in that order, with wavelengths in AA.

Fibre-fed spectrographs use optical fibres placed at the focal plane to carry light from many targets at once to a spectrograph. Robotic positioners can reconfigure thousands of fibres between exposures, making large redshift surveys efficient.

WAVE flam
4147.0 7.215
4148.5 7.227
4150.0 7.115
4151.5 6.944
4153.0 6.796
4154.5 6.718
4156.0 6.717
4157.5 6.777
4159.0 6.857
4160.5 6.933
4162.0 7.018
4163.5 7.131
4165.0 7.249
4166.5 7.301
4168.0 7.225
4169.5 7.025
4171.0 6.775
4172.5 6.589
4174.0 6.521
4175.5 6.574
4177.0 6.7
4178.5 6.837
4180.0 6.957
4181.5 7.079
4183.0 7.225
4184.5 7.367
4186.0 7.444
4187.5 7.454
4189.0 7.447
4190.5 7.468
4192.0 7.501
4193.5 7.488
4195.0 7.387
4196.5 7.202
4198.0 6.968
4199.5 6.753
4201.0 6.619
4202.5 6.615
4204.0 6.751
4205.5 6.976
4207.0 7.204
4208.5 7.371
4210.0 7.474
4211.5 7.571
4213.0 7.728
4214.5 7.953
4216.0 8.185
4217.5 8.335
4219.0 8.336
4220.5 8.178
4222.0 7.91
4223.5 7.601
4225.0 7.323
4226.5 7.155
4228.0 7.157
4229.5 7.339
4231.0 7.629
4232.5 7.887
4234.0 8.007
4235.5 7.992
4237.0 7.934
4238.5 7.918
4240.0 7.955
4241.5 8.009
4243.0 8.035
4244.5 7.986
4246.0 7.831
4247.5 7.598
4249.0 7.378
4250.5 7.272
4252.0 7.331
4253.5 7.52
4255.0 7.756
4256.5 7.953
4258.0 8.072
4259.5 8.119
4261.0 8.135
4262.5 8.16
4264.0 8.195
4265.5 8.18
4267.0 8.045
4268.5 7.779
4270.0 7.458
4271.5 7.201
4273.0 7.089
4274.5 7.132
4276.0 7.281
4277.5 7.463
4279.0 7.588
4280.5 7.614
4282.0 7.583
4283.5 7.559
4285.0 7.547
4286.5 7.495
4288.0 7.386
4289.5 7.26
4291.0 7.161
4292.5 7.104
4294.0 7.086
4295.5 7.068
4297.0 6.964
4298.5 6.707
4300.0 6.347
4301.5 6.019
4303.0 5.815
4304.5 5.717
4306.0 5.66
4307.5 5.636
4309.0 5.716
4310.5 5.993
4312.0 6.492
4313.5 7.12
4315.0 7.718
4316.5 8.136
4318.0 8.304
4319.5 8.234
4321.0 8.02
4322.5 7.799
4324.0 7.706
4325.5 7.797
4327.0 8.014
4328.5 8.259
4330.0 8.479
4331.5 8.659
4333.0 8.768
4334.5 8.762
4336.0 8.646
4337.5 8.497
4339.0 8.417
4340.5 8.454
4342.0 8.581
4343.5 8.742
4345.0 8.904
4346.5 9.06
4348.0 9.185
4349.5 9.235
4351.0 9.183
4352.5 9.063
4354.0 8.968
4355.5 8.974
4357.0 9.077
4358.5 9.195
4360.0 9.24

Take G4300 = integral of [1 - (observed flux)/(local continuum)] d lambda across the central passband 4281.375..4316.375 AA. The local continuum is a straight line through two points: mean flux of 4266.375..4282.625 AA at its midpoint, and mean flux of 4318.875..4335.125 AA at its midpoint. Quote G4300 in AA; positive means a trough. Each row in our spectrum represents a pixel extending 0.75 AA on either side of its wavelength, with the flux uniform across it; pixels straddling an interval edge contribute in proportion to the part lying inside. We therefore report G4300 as 4.67 AA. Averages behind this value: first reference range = 7.47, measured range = 6.77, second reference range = 8.22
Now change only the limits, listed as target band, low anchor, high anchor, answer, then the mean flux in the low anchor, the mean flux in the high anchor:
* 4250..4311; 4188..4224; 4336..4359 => 7.4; 7.46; 8.89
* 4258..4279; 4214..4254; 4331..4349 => 0.9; 7.77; 8.73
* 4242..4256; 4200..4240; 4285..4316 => -0.8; 7.58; 6.66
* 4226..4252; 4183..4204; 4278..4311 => -2.6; 7.19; 6.78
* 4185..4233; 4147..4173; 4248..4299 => -1.6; 6.98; 7.52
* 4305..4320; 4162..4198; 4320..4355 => 2.7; 7.12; 8.57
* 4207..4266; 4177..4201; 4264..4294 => -3.6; 7.2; 7.48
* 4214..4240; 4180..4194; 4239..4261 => -0.6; 7.36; 7.79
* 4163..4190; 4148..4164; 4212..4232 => 0.5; 6.92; 7.76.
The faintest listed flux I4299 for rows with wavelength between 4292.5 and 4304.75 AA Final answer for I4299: 5.717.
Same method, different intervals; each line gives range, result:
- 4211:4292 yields 7.089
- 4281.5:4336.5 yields 5.636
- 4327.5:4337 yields 8.259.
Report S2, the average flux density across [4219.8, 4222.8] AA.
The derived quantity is 8.03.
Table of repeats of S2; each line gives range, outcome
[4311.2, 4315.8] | 7.11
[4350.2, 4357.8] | 9.06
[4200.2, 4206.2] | 6.74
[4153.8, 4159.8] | 6.77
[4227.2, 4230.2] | 7.24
